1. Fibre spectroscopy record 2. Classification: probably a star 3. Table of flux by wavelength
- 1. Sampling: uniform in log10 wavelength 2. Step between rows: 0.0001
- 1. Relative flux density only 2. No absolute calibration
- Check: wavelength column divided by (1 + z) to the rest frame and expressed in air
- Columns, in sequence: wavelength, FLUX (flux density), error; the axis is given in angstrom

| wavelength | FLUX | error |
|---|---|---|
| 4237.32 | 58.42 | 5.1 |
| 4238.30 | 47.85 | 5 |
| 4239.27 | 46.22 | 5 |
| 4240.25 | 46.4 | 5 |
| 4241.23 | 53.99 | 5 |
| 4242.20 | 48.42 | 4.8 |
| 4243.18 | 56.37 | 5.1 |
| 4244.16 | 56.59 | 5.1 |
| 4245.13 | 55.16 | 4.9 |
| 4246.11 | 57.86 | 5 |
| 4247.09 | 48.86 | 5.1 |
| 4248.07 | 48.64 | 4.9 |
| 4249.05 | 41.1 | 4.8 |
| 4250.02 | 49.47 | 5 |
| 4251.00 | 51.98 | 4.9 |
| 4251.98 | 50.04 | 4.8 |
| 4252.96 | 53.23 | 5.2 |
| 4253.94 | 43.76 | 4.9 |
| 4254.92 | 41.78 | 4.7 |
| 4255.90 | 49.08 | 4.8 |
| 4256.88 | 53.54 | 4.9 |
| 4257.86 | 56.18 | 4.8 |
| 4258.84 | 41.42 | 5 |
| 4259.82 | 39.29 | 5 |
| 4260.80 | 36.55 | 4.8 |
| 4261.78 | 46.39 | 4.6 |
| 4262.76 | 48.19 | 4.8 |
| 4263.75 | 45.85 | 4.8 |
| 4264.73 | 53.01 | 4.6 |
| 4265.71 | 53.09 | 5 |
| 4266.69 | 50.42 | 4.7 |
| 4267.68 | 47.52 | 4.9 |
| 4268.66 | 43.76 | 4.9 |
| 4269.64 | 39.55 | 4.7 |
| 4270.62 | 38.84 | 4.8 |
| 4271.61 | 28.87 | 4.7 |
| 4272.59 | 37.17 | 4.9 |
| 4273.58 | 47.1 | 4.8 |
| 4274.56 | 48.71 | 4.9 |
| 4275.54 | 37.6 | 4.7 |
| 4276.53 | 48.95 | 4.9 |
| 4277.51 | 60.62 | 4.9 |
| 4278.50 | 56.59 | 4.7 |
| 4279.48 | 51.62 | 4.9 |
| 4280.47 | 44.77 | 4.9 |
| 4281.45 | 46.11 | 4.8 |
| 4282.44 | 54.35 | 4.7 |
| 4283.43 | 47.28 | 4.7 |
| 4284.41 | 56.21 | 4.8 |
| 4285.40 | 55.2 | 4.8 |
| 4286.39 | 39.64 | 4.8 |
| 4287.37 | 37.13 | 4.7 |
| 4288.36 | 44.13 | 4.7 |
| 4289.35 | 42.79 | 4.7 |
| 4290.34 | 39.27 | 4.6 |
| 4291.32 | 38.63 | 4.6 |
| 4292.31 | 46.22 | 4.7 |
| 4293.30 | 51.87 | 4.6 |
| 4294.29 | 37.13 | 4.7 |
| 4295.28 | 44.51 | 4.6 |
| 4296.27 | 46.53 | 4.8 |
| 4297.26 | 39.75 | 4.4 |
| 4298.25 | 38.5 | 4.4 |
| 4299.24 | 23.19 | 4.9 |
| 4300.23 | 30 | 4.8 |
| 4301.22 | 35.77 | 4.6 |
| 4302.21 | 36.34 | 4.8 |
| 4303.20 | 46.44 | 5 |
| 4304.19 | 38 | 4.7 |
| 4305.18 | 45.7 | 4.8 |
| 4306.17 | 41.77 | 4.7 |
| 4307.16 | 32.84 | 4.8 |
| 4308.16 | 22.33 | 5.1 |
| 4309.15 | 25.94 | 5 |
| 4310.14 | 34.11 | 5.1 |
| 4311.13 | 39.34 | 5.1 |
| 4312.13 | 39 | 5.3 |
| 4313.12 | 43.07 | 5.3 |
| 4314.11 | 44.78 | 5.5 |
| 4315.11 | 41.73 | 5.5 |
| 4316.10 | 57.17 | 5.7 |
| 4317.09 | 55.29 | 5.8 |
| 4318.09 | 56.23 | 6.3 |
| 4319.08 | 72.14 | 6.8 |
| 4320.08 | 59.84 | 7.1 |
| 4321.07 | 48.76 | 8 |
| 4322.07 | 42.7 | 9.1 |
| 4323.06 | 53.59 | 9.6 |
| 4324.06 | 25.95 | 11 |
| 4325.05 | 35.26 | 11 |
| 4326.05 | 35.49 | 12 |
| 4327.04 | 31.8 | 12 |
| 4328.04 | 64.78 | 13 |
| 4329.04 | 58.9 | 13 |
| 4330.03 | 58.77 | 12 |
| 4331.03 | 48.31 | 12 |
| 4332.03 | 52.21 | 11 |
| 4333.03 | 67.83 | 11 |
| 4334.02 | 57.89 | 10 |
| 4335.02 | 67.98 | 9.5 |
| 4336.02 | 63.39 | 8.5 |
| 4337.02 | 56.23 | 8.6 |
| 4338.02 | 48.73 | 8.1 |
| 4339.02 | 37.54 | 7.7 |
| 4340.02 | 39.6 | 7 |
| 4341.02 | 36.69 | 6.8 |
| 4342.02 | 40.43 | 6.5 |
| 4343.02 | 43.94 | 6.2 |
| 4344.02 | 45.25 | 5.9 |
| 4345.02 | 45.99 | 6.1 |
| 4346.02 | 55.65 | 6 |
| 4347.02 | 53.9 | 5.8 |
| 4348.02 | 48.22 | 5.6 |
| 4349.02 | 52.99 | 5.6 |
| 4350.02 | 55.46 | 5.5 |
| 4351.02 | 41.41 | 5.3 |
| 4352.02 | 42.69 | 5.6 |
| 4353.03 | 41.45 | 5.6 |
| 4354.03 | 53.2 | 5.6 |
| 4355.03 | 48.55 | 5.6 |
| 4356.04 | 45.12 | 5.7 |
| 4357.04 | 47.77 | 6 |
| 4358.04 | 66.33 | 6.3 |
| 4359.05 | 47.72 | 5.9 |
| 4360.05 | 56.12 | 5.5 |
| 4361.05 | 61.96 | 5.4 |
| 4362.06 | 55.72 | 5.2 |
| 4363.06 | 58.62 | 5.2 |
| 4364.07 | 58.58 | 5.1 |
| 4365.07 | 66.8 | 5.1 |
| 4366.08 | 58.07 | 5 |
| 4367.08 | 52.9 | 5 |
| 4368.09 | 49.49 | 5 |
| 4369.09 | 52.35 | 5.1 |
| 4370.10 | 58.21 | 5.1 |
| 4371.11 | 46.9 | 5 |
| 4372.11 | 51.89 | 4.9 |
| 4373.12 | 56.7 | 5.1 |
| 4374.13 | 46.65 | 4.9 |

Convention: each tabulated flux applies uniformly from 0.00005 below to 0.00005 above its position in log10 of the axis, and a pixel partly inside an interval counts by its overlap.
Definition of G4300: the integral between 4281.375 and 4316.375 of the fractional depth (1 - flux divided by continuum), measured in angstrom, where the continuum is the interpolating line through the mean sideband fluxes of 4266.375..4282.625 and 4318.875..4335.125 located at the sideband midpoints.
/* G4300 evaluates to 5.2 angstrom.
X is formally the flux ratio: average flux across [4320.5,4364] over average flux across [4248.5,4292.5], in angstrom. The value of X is 1.08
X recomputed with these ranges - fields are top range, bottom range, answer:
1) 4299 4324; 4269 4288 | 0.92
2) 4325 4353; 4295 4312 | 1.36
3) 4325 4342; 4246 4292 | 1.09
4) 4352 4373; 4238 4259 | 1.07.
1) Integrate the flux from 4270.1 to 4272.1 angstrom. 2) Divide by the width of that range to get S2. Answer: 33.9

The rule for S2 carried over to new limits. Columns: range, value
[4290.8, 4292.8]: 42.5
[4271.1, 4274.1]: 37.8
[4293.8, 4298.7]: 41.3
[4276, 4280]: 54.2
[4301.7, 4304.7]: 40.3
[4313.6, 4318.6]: 51.1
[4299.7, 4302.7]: 33.9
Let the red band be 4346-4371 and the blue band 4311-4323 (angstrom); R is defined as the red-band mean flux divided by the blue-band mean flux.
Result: 1.05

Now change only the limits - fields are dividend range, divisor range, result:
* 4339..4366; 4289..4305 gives 1.26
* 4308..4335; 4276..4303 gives 1.08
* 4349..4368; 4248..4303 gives 1.18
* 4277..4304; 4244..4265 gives 0.91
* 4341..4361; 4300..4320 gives 1.16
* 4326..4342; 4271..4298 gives 1.14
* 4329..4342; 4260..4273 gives 1.21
